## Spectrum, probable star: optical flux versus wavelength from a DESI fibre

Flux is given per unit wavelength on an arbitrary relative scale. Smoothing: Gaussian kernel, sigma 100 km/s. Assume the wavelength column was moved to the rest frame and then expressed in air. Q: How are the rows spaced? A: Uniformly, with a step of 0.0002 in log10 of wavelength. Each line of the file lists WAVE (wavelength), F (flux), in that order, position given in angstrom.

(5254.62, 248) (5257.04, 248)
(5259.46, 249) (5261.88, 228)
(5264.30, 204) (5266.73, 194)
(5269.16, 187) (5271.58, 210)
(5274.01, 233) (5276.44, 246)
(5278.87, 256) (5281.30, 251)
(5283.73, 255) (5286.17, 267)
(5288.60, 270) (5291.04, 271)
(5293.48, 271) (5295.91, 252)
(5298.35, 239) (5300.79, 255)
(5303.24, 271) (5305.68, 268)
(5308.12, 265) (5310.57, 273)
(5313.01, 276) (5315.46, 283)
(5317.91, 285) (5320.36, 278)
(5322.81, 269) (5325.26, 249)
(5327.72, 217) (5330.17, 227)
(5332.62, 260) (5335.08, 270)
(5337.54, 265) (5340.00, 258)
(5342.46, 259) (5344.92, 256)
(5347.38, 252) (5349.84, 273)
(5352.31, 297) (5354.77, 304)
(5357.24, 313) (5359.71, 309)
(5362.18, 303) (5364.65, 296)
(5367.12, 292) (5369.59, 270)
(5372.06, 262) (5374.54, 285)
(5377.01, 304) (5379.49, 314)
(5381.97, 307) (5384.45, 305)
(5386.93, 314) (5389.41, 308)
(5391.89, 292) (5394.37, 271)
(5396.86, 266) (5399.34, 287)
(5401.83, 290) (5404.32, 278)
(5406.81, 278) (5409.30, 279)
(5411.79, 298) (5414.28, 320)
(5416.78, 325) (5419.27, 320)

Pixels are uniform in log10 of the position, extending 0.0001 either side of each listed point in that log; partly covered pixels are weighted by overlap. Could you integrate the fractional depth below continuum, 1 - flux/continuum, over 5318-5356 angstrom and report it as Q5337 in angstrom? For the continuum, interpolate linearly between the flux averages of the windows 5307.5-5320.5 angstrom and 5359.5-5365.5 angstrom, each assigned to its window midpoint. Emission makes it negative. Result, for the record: 3.4 angstrom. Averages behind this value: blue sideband 277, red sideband 302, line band 263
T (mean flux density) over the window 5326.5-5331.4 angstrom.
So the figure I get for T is 222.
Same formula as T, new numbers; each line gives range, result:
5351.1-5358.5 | 305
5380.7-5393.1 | 305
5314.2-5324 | 279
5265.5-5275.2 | 206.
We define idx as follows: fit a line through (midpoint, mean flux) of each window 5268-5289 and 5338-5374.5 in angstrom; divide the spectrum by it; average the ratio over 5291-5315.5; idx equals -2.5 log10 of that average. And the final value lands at -0.05 mag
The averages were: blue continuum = 241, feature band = 265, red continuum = 281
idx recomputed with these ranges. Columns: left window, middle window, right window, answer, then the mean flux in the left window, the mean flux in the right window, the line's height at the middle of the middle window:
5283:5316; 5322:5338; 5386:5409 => 0.09 mag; 265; 286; 272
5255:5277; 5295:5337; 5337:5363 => -0.02 mag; 222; 281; 257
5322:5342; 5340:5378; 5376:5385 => -0.01 mag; 252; 308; 283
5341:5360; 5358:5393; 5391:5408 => -0.06 mag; 281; 280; 281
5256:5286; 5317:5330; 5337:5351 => -0.02 mag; 231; 260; 252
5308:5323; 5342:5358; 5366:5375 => -0.01 mag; 277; 276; 277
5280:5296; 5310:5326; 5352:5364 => 0.03 mag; 263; 305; 281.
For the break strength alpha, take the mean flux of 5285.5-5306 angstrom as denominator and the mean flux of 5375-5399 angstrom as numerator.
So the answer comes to 1.13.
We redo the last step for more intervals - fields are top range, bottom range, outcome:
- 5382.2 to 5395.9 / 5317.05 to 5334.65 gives 1.17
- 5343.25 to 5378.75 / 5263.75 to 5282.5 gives 1.29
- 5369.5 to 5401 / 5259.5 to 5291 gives 1.24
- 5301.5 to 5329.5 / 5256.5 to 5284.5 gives 1.16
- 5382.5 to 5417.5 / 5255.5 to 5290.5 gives 1.24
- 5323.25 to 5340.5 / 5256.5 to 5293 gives 1.05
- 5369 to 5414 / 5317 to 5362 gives 1.08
